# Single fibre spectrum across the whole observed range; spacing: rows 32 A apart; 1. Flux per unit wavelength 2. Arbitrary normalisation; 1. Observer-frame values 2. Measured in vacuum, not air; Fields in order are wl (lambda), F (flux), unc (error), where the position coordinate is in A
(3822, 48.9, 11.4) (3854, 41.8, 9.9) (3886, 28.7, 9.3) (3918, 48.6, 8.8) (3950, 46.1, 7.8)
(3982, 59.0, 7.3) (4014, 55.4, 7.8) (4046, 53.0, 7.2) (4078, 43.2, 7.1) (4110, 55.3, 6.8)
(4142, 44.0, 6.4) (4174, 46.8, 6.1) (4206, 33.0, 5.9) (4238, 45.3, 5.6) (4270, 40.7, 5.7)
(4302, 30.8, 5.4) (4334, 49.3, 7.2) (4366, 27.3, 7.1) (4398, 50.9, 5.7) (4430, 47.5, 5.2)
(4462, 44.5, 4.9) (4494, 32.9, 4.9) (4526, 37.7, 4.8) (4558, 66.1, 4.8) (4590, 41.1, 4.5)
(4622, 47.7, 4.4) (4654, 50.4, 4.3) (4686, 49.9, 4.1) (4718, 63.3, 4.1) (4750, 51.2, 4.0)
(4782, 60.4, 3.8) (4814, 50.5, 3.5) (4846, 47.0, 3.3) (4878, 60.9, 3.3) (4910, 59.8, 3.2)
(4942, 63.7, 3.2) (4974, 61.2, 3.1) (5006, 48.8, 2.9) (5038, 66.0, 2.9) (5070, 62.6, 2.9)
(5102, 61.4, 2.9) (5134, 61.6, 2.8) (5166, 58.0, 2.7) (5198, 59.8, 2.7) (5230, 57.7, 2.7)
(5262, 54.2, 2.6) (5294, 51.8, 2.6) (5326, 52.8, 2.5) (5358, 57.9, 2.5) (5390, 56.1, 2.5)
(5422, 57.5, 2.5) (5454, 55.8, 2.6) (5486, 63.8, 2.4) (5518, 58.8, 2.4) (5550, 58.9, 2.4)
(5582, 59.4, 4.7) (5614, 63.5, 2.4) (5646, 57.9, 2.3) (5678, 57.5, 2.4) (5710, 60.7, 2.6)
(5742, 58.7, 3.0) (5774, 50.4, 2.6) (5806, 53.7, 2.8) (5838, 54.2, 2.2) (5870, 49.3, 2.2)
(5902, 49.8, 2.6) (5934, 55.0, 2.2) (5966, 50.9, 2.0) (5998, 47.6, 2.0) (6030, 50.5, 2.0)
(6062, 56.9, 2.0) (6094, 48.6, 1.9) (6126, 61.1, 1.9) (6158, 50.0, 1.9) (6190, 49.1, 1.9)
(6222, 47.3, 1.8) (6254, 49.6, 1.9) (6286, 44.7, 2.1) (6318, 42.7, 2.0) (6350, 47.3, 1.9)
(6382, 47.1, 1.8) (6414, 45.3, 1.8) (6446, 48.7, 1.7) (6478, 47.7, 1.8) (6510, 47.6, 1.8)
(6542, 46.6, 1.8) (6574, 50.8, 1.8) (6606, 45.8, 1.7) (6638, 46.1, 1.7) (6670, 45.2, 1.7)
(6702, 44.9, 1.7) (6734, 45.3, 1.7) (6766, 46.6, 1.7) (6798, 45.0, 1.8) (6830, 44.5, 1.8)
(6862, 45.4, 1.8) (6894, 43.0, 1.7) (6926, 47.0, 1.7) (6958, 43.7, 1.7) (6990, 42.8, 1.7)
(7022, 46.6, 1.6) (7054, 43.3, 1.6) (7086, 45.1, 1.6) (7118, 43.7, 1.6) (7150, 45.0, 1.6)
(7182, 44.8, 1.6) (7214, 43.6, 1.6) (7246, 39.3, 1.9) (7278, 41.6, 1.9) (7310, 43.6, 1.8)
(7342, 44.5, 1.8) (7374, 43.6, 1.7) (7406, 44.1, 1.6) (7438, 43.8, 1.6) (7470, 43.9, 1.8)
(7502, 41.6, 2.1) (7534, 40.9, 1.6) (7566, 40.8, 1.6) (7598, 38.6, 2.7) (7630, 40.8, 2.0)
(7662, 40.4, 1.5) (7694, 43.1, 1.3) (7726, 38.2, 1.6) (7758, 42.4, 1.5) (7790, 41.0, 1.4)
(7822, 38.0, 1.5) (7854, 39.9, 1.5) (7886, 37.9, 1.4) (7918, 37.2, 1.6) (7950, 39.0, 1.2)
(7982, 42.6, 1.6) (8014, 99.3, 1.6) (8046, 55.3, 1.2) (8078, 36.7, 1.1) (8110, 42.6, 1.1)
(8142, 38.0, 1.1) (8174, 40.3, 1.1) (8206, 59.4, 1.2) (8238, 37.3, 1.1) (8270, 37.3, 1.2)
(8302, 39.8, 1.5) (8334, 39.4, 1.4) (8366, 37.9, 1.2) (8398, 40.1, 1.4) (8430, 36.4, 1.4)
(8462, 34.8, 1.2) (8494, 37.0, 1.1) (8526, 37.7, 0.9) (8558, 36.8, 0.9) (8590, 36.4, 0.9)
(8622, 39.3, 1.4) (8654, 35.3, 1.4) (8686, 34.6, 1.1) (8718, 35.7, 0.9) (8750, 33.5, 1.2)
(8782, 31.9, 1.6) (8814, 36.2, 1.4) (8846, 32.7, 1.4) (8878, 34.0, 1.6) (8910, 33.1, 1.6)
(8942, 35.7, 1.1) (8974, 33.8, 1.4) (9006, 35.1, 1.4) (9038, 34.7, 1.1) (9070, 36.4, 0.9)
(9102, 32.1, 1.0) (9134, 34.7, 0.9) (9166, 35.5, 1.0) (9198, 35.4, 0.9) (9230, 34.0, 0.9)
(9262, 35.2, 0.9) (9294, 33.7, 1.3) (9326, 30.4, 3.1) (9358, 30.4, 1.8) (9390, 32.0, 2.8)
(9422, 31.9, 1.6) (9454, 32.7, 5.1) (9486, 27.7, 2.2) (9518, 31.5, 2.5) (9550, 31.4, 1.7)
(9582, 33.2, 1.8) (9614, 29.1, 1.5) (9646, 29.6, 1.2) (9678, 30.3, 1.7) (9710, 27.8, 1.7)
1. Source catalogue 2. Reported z 0.22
